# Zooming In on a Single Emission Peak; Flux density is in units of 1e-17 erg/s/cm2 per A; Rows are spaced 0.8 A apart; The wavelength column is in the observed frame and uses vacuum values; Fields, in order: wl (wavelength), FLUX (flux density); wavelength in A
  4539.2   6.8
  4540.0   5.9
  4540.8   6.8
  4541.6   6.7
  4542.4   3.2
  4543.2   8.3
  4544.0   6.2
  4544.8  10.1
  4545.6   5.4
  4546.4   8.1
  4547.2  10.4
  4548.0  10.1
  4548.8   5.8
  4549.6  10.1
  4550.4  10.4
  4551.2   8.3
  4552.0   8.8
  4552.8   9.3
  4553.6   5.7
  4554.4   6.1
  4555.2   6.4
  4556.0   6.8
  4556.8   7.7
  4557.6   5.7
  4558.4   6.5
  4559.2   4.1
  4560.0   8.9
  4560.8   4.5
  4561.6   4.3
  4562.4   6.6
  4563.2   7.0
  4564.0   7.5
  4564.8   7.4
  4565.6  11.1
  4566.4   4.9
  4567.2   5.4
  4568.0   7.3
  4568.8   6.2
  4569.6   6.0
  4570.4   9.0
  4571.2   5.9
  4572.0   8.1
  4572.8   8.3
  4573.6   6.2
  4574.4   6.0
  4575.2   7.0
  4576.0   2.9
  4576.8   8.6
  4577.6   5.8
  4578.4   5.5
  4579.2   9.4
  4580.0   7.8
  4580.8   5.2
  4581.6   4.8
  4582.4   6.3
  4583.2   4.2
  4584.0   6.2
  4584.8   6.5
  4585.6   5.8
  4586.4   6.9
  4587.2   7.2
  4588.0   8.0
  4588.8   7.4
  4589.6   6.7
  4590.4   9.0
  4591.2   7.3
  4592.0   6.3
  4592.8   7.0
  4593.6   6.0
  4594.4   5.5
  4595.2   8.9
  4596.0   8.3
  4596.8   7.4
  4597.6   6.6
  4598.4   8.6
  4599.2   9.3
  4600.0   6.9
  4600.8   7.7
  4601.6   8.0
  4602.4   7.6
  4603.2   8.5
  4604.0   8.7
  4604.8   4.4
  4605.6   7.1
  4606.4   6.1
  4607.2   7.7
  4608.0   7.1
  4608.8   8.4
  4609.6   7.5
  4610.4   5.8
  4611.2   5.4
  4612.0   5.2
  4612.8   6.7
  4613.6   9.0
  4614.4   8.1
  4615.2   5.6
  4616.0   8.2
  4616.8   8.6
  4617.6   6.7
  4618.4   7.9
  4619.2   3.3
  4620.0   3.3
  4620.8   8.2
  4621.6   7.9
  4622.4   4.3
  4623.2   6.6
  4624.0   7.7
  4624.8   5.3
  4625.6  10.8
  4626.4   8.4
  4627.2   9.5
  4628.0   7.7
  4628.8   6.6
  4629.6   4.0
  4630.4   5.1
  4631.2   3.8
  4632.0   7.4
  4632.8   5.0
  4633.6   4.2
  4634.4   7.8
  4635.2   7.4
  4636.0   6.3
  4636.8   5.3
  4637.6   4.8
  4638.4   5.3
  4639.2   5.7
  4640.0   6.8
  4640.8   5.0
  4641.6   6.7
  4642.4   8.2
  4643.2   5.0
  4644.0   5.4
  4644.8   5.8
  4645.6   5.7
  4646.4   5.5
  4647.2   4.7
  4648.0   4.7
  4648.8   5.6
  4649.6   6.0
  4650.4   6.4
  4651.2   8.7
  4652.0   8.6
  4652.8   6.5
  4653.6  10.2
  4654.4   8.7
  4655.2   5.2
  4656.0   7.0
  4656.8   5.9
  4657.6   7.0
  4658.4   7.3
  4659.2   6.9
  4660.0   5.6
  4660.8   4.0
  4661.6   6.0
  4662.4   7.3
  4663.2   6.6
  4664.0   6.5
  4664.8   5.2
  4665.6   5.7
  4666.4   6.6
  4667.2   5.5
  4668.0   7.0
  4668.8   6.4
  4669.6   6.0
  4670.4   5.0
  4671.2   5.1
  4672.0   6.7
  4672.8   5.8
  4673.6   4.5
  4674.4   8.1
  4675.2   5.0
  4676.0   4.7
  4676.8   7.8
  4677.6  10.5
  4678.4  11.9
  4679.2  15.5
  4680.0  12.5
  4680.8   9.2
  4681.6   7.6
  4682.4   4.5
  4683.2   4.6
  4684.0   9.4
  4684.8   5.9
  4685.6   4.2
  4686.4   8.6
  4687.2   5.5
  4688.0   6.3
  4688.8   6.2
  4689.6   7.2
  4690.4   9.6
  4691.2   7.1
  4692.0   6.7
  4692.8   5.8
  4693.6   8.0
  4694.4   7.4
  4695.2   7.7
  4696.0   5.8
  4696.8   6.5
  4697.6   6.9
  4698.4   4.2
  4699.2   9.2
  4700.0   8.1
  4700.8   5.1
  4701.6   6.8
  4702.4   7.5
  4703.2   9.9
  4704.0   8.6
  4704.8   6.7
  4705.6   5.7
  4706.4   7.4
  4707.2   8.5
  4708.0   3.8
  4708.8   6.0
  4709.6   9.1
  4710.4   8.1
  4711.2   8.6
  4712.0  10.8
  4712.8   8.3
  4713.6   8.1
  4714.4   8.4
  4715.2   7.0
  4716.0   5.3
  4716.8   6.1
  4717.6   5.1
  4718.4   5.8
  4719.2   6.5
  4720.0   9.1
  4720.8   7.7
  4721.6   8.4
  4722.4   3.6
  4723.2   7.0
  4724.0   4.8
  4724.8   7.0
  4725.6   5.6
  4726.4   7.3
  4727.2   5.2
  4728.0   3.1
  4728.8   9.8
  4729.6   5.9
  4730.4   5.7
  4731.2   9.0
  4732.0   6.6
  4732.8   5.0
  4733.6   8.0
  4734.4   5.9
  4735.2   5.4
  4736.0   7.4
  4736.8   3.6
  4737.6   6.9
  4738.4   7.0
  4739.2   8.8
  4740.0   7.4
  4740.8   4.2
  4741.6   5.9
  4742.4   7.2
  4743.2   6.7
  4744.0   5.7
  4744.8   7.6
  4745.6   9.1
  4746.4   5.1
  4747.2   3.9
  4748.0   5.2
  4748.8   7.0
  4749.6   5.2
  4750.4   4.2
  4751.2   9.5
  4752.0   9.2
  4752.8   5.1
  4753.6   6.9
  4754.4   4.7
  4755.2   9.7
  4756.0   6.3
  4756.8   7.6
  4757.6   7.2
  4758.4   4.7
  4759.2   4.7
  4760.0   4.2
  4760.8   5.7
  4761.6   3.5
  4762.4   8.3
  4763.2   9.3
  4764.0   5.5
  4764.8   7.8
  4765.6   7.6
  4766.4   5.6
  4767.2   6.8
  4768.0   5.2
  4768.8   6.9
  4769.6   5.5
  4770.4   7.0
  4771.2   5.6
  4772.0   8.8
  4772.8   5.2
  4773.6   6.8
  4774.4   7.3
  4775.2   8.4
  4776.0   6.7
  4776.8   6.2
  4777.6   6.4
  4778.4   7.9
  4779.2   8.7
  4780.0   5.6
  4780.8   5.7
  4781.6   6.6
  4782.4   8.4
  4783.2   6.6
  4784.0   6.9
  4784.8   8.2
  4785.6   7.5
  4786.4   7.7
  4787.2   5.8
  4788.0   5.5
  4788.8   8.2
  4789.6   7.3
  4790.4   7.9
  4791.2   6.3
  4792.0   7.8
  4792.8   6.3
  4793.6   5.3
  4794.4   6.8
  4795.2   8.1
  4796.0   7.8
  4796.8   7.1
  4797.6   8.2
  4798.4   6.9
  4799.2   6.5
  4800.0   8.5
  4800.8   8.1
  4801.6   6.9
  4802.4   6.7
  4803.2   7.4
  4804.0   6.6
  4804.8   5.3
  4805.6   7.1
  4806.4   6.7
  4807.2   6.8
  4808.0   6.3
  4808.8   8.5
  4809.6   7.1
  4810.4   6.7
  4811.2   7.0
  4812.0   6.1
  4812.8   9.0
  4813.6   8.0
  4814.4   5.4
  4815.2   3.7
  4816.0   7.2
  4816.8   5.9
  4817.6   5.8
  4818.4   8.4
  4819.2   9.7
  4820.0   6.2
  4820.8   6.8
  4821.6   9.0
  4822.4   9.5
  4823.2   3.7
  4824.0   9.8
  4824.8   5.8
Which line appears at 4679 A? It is H-gamma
